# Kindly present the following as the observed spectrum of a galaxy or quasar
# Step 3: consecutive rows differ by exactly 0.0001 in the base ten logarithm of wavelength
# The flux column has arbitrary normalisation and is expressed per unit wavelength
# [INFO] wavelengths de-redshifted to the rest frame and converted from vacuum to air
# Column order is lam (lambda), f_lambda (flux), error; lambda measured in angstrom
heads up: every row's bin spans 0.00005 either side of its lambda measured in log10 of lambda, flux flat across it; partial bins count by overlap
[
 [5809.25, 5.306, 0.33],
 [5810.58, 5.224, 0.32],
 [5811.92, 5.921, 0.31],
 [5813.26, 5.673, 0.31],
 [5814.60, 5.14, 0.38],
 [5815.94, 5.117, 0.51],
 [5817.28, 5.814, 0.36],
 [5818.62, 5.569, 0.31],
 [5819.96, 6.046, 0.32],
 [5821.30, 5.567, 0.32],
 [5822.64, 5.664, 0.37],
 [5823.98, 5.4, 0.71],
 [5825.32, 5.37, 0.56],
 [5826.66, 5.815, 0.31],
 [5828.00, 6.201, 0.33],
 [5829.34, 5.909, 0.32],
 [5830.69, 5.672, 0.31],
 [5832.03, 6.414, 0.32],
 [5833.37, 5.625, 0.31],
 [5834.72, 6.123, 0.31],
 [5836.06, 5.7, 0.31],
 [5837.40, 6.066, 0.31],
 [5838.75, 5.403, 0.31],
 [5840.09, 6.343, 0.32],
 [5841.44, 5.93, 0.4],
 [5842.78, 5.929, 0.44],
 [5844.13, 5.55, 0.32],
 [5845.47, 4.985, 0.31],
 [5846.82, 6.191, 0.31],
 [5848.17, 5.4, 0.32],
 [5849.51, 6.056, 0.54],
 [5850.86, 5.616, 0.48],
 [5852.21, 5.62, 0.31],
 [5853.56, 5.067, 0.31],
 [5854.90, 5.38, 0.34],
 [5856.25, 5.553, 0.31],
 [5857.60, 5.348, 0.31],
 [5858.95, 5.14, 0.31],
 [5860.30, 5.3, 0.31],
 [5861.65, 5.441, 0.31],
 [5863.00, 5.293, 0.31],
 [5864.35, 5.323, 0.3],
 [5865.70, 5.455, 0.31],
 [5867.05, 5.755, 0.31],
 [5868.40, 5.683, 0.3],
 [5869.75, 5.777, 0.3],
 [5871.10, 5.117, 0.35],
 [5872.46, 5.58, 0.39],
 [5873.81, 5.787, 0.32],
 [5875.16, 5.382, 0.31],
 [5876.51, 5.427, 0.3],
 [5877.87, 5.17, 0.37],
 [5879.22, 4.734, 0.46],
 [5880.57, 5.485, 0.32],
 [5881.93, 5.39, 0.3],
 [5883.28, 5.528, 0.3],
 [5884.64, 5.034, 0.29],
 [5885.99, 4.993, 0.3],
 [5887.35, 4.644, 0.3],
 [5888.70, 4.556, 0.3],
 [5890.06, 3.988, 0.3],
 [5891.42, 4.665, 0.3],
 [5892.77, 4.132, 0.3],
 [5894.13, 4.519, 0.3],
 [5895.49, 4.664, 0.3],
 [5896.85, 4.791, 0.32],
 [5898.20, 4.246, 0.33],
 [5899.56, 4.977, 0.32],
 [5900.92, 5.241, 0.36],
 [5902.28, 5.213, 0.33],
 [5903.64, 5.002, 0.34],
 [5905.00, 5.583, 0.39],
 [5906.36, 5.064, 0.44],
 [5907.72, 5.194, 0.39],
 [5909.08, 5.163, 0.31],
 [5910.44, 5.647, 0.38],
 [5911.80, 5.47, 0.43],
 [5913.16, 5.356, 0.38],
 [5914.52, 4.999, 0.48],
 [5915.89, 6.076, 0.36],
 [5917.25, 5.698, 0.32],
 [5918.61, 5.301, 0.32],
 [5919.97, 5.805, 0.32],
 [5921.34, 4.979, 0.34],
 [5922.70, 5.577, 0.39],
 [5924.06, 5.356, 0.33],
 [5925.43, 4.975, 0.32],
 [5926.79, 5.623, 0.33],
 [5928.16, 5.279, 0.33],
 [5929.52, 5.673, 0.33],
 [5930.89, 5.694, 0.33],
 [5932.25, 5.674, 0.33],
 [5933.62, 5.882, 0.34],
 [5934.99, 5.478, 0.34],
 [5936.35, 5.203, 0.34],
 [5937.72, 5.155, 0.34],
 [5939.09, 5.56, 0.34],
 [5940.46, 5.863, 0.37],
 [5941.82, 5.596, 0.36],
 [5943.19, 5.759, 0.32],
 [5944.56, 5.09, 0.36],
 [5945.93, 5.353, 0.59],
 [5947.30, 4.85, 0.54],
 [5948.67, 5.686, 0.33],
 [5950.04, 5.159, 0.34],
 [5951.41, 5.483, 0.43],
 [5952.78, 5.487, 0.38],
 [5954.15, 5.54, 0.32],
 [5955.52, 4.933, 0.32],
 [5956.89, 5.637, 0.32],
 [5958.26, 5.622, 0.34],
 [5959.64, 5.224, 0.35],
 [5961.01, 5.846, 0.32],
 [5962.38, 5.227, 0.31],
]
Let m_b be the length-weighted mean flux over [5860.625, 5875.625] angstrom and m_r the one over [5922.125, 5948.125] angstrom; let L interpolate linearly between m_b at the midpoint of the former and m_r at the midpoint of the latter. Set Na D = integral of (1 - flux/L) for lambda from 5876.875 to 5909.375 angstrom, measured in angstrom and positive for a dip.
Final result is 3.4 angstrom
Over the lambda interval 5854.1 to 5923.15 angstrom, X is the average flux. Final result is 5.21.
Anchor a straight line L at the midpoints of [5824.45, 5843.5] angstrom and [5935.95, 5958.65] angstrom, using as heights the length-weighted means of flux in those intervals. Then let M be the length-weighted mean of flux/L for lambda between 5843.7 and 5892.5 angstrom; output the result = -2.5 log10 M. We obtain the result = 0.09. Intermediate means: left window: 5.89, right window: 5.41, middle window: 5.31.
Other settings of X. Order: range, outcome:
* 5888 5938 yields 5.19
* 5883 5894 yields 4.65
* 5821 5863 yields 5.66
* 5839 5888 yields 5.46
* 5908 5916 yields 5.39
